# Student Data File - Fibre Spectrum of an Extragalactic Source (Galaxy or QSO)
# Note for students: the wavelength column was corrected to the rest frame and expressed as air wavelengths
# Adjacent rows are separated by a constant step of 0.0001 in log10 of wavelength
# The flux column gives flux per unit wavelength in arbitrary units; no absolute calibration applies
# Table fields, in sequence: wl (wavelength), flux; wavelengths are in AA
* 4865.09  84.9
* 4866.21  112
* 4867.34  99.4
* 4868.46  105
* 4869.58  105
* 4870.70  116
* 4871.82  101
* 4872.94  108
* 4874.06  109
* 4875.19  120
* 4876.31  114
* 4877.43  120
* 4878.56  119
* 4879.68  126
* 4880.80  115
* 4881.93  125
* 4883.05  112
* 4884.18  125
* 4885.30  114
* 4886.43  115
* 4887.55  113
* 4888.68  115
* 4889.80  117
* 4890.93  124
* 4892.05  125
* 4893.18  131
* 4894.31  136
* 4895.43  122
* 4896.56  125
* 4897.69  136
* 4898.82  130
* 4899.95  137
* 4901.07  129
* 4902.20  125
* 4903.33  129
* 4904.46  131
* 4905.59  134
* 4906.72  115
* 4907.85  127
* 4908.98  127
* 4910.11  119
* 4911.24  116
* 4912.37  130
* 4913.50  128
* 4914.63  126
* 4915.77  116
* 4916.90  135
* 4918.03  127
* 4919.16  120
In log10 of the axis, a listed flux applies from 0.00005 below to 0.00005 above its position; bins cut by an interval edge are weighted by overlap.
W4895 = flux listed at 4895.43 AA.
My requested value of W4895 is 122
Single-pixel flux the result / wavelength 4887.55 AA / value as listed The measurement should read 113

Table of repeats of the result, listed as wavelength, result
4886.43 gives 115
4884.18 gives 125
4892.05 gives 125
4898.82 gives 130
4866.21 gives 112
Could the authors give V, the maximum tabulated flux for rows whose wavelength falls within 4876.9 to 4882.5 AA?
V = 126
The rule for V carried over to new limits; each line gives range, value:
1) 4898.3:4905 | 137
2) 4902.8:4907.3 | 134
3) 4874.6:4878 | 120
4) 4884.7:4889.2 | 115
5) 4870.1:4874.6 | 116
